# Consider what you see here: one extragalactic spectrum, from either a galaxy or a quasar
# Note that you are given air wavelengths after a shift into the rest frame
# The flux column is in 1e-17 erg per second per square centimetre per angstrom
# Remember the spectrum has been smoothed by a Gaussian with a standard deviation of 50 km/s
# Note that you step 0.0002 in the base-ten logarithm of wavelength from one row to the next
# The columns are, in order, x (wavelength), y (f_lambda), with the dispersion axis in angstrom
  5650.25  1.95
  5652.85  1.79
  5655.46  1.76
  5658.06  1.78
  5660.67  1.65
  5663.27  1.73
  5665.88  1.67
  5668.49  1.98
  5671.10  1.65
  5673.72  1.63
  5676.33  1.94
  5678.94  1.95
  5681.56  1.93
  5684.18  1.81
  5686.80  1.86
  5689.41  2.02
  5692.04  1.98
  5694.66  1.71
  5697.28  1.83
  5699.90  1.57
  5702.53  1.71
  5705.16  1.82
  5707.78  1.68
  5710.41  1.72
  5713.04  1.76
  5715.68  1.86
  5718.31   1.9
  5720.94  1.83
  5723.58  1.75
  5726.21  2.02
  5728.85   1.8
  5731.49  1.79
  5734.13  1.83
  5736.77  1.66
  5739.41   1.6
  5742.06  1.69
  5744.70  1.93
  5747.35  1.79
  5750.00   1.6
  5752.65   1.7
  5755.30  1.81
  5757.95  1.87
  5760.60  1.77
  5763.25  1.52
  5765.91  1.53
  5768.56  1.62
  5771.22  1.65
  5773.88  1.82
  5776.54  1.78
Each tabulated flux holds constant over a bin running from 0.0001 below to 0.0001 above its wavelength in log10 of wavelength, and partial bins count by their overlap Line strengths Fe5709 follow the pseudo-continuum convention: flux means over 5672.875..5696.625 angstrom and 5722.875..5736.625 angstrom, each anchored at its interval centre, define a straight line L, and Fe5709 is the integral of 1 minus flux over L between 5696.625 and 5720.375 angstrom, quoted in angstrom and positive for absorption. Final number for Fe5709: 1.1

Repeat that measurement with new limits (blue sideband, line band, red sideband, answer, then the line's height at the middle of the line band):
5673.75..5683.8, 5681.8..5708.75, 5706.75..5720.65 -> 0.5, 1.84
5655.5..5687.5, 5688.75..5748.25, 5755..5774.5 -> -1.7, 1.74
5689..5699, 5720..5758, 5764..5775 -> -0.9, 1.73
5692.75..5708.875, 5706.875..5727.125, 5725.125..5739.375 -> -0.6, 1.77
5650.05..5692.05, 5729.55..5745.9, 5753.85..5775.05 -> -0.2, 1.73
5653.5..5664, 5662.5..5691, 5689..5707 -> -1.2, 1.76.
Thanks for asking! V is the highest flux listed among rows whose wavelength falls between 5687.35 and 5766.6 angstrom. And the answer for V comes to 2.02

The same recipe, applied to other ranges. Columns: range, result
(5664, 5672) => 1.98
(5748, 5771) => 1.87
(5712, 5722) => 1.9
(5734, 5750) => 1.93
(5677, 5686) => 1.95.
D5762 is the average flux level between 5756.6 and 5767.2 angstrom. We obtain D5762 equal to 1.67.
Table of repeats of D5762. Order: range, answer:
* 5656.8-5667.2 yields 1.71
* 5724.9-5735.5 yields 1.86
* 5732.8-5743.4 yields 1.7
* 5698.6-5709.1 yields 1.7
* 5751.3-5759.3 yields 1.79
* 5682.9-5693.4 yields 1.92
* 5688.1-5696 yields 1.9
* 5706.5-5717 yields 1.75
